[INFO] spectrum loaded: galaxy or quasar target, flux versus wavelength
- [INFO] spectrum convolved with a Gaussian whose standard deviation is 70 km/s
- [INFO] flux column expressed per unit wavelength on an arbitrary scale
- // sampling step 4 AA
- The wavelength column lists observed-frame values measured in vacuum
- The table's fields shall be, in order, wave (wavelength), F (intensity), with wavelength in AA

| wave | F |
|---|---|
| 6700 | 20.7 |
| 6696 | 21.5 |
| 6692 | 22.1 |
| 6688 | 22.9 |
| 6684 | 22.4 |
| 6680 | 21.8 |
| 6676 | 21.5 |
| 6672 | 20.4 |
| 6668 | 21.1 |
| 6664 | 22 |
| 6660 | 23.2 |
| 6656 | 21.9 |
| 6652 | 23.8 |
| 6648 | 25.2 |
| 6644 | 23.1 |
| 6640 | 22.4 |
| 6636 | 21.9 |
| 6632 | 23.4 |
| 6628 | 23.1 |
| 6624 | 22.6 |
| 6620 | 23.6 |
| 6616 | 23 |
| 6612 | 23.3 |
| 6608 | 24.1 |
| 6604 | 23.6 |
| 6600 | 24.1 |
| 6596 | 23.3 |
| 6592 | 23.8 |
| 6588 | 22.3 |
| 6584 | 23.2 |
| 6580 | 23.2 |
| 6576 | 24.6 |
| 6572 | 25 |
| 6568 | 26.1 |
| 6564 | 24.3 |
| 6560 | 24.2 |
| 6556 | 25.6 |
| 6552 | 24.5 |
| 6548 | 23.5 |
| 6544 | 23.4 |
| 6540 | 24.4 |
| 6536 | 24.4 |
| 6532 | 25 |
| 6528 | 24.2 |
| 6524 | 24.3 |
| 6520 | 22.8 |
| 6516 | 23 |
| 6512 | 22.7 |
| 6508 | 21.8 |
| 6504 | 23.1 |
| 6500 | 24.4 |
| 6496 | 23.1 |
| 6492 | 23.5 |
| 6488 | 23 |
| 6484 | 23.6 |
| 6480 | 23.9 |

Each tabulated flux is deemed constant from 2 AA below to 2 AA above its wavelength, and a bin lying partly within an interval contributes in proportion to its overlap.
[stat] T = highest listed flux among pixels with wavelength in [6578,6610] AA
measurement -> 24.1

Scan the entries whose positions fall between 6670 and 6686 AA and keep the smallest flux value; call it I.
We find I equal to 20.4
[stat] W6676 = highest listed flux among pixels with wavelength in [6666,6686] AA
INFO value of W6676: 22.4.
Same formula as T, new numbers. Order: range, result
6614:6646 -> 23.6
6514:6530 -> 24.3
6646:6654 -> 25.2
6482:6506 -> 24.4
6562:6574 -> 26.1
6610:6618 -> 23.3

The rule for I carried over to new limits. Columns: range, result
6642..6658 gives 21.9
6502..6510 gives 21.8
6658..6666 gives 22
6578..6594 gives 22.3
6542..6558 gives 23.4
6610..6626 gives 22.6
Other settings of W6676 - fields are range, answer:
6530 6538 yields 25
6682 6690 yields 22.9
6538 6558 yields 25.6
